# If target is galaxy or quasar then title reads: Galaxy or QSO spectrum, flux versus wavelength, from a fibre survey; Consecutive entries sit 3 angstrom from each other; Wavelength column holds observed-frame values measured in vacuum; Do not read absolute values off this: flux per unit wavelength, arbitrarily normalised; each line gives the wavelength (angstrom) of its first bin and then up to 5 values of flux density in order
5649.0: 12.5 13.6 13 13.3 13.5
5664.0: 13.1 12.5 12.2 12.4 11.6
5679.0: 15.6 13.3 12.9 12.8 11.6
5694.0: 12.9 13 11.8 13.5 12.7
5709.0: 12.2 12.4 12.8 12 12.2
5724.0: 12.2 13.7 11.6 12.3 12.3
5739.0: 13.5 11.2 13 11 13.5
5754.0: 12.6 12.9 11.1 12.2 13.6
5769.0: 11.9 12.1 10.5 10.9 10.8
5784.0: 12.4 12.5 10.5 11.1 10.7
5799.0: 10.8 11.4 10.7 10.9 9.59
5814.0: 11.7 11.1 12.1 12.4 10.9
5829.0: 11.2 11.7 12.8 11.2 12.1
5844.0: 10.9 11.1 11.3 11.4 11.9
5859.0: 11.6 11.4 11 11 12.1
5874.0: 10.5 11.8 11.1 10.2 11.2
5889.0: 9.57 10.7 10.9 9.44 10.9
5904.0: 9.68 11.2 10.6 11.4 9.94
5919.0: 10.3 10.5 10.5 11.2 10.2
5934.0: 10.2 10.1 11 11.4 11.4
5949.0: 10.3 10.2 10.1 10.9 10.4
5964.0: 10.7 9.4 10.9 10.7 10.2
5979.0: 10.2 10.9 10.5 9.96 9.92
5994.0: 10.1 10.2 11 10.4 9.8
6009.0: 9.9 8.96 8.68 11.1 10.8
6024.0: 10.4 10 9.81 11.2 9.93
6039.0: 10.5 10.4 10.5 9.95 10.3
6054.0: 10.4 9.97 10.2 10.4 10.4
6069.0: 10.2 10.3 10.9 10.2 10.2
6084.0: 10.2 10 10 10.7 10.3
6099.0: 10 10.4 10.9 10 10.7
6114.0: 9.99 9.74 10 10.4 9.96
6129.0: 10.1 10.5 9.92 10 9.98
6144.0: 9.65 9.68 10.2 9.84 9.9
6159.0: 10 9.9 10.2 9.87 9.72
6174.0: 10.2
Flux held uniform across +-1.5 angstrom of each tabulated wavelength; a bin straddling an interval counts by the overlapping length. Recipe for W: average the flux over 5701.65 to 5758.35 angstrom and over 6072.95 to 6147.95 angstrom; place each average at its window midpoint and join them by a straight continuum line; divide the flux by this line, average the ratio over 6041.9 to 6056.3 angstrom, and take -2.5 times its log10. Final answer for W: 0.03 mag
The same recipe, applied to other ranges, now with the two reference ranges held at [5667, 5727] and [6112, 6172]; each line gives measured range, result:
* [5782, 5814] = 0.09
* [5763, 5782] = 0.05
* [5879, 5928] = 0.09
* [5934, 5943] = 0.06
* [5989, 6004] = 0.06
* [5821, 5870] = 0.02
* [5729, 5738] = 0.02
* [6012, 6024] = 0.07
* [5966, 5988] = 0.06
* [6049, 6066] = 0.02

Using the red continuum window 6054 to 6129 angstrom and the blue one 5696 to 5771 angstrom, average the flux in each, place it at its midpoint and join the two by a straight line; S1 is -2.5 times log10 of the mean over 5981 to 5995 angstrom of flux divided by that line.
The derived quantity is 0.06 mag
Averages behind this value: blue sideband 12.4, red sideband 10.3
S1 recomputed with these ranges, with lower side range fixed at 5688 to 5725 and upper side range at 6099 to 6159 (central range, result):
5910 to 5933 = 0.07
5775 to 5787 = 0.06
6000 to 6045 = 0.05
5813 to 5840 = 0.01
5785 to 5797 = 0.07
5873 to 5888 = 0.05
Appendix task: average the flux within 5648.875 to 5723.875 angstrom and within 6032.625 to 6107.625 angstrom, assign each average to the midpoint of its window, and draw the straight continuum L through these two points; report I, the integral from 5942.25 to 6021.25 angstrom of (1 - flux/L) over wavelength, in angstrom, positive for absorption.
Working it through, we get 4.1 angstrom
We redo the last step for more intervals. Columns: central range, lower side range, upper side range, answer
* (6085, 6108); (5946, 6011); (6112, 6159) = -0.5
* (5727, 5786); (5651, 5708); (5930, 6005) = 0.6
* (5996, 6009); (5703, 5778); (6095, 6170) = 0.6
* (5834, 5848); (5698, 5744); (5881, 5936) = -0.5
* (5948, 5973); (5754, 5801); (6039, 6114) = 1.0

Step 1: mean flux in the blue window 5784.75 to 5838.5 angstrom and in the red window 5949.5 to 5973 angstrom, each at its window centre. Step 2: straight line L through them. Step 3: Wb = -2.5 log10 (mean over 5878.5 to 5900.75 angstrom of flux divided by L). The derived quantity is 0.037 mag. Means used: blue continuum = 11.3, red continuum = 10.4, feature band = 10.5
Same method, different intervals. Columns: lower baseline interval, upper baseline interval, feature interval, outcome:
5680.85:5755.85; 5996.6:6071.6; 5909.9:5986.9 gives 0.03 mag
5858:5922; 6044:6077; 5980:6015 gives 0.04 mag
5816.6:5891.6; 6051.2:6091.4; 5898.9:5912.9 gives 0.05 mag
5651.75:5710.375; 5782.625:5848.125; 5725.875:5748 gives -0.01 mag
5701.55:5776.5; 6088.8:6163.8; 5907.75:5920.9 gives 0.07 mag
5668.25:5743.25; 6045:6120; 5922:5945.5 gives 0.05 mag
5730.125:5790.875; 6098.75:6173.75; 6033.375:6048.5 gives 0.02 mag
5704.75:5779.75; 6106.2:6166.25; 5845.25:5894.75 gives 0.04 mag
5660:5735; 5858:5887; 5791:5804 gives 0.08 mag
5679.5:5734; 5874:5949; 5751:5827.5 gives 0.03 mag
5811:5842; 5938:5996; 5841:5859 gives 0.00 mag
